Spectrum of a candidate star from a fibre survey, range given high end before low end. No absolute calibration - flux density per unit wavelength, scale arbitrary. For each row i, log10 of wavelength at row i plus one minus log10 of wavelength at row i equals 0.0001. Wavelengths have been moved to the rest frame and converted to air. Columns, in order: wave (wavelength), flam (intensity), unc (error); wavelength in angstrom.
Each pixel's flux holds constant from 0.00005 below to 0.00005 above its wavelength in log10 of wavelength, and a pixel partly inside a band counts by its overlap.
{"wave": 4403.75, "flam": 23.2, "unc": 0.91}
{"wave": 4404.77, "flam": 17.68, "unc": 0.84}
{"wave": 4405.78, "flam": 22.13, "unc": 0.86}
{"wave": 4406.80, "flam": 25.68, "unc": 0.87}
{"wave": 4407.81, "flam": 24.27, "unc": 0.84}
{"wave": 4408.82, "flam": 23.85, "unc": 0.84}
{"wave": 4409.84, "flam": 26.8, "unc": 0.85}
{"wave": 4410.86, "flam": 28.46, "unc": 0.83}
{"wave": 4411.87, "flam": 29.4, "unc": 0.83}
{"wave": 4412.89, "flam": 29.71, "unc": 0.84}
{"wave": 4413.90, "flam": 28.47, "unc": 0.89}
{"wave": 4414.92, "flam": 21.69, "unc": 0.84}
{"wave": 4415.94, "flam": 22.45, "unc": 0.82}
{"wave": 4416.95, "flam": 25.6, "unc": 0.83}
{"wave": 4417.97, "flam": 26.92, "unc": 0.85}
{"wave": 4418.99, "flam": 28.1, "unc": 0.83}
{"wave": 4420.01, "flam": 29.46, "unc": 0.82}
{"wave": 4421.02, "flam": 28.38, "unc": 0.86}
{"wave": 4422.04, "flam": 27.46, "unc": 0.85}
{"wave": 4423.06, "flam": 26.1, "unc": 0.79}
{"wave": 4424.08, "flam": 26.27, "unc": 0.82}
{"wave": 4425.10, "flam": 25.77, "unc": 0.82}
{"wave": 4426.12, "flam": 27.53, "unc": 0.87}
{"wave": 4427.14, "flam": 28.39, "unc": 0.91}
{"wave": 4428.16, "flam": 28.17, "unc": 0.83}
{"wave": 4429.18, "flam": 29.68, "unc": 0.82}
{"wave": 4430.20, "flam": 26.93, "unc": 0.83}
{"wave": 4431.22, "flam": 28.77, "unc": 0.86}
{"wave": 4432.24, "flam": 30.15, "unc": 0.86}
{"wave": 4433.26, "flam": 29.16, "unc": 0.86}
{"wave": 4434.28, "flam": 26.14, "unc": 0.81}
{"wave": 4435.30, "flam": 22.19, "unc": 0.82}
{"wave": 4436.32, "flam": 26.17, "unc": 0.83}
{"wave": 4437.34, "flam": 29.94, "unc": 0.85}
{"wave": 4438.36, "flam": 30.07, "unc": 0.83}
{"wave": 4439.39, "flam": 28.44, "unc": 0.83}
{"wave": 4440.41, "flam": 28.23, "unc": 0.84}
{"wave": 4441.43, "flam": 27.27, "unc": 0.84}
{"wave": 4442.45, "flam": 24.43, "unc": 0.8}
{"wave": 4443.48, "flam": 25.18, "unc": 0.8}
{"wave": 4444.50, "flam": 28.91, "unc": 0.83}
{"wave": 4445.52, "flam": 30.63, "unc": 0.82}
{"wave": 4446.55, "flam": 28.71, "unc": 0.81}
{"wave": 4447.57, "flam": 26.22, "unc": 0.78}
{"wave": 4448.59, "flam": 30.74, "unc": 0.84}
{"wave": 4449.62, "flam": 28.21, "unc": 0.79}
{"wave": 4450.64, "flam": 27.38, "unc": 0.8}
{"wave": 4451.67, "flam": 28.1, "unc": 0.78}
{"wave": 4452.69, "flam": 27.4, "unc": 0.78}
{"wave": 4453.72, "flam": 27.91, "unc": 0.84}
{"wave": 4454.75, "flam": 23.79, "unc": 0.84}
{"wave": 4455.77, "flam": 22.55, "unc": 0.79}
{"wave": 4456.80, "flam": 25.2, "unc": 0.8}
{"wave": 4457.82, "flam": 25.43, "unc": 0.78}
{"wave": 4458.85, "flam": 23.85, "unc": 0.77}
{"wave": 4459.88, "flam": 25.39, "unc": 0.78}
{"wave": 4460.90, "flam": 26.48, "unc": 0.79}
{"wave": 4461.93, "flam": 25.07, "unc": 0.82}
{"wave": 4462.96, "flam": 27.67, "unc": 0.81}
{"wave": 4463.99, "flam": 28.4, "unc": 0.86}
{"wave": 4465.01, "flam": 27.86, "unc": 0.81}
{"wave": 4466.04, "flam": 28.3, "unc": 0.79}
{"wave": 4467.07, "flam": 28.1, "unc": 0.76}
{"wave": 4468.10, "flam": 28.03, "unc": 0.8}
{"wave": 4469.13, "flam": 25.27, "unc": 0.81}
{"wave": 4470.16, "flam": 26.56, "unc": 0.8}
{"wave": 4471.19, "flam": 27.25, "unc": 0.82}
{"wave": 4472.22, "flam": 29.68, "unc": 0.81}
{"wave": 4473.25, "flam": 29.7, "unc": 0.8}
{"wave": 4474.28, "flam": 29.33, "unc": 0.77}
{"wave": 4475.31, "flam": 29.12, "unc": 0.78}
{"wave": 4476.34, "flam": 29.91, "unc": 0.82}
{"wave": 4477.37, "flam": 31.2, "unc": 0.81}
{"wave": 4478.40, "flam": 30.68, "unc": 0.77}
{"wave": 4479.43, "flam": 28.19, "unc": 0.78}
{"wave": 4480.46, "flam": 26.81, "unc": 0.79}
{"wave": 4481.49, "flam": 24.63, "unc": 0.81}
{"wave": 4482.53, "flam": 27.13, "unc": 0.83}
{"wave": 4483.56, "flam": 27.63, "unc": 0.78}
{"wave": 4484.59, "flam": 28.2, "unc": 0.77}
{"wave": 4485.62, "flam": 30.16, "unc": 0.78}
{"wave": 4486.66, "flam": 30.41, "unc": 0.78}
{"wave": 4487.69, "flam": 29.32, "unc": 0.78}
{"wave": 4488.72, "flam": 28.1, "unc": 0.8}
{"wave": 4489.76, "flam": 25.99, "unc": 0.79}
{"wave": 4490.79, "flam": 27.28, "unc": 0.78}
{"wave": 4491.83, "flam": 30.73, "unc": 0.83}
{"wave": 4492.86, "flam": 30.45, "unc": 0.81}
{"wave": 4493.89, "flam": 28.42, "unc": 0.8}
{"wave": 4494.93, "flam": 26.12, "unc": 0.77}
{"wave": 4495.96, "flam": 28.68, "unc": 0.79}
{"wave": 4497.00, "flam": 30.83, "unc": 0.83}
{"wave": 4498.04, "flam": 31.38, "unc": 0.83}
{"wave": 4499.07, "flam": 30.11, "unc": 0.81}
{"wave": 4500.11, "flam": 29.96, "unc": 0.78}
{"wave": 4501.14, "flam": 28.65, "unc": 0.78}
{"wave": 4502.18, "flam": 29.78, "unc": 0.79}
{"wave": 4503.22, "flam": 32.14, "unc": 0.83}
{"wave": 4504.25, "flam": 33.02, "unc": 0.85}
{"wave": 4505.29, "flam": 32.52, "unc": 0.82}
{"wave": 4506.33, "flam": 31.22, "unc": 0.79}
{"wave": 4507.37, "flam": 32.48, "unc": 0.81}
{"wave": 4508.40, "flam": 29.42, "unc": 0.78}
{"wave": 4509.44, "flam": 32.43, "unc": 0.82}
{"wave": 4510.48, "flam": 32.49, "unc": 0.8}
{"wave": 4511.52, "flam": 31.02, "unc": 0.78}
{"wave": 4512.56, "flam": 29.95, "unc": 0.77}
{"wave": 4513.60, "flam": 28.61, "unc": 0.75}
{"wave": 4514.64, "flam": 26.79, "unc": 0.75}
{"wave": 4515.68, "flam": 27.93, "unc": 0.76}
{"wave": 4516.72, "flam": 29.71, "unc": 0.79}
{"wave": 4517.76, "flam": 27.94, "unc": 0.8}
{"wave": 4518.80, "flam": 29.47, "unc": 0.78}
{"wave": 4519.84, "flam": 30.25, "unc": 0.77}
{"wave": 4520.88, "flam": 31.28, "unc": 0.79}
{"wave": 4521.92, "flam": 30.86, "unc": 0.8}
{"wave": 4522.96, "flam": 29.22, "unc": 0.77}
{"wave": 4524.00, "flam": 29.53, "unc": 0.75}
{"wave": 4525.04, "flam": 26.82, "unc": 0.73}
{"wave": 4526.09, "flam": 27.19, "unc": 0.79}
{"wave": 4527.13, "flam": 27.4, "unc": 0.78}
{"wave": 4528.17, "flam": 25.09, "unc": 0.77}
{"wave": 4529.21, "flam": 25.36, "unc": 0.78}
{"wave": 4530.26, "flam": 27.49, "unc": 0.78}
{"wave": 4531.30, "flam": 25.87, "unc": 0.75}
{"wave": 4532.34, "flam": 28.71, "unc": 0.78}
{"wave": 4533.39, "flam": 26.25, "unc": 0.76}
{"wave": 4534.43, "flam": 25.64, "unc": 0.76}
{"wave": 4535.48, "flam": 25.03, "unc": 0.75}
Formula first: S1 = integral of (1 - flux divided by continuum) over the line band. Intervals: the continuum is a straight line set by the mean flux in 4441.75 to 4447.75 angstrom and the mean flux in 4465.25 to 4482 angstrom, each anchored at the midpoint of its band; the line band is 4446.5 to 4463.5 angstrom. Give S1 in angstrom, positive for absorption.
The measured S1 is 0.8 angstrom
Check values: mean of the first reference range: 27.4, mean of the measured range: 26.4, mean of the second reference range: 28.3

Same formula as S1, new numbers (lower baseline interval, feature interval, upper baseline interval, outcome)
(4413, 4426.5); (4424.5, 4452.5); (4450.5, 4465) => -1.60 angstrom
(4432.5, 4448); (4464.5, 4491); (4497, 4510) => 1.21 angstrom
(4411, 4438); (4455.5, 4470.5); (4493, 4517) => 1.23 angstrom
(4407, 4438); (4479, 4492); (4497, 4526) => 0.57 angstrom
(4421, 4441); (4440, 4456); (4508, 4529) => 0.37 angstrom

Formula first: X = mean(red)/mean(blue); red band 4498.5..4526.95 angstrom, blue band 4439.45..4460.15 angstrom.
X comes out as 1.12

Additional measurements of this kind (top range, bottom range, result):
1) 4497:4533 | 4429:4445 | 1.07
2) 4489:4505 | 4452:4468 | 1.13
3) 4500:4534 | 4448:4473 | 1.09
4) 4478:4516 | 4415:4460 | 1.09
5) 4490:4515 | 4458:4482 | 1.09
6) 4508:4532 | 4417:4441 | 1.04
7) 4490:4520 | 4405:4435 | 1.12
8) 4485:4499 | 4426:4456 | 1.05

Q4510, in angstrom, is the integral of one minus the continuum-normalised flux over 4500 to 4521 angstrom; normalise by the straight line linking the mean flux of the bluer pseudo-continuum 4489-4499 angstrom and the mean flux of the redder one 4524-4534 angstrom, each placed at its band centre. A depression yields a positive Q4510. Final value -1.80 angstrom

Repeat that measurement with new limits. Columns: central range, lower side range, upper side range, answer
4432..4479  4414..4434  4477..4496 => 0.5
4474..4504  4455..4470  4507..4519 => -1.0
